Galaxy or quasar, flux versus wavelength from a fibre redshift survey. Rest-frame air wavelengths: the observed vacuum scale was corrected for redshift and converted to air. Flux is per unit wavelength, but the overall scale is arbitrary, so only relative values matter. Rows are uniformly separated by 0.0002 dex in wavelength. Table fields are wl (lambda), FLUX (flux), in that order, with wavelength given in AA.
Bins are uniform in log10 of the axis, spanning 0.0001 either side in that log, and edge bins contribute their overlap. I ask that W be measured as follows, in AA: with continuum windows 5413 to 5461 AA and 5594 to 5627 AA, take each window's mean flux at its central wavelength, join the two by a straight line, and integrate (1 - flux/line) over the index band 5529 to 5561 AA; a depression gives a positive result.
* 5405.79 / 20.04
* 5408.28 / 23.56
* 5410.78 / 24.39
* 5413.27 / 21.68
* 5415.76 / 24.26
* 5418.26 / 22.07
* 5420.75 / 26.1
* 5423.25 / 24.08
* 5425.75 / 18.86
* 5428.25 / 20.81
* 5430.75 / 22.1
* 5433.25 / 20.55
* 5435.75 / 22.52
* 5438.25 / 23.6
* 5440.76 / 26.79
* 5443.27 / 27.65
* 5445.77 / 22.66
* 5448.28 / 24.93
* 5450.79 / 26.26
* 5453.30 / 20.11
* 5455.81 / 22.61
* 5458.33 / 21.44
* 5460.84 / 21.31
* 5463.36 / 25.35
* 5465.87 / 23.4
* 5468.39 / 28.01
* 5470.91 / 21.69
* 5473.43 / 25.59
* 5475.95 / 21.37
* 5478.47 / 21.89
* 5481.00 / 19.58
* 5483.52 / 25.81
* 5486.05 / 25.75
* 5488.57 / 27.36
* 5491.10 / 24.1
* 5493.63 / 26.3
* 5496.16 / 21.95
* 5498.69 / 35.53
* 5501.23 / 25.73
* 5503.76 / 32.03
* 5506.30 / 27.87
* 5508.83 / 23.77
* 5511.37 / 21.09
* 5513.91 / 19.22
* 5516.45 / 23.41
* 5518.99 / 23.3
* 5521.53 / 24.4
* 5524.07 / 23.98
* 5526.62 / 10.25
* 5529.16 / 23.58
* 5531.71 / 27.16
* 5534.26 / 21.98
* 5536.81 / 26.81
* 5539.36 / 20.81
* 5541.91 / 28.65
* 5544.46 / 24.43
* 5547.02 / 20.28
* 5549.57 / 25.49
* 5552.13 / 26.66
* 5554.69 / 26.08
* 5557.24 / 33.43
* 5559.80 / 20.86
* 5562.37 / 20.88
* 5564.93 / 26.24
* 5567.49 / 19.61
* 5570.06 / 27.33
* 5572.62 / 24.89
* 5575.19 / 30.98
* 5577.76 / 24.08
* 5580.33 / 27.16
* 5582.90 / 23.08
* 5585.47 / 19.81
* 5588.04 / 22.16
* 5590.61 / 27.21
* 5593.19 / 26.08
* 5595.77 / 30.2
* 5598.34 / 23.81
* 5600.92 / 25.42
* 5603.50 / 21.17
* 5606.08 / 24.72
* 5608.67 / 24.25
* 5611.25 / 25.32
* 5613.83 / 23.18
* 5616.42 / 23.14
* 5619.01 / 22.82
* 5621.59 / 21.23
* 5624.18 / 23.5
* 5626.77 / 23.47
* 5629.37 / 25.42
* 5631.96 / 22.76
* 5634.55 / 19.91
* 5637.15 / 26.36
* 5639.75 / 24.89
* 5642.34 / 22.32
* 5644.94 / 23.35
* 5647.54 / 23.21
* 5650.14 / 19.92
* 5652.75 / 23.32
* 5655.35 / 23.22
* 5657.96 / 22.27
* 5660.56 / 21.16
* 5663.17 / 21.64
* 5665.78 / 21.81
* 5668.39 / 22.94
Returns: -2.0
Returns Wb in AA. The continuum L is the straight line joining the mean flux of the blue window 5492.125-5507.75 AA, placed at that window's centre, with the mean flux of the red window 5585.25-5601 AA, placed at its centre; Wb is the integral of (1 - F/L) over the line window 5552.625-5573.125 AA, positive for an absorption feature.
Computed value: 1.0 AA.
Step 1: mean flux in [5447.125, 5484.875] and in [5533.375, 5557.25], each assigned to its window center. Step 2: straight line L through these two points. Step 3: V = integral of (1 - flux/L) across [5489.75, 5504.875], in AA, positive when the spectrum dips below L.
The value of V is -2.2 AA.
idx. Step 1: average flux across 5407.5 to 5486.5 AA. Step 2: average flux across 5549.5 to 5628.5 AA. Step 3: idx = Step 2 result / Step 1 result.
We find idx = 1.1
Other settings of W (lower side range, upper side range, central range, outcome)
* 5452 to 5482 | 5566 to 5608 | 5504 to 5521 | -0.1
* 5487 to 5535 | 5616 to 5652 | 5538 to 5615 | -3.7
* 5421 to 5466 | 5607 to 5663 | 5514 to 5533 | 0.8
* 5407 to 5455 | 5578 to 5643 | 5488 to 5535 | -1.5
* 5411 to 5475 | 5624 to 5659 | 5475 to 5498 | -0.8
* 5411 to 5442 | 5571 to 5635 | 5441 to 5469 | -1.1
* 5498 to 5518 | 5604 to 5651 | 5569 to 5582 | -1.3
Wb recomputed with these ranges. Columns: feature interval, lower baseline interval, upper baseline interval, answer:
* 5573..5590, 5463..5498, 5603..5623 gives -0.80 AA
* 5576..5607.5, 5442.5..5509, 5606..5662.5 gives -1.47 AA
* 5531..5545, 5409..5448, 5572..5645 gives -0.62 AA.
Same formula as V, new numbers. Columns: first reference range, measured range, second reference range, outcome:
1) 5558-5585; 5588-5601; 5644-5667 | -1.3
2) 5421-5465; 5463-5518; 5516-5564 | -3.2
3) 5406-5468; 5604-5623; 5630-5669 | -0.6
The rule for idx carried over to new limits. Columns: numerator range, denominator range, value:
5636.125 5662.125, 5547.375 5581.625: 0.90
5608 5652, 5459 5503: 0.94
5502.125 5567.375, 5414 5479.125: 1.03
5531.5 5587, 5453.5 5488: 1.06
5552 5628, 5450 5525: 1.01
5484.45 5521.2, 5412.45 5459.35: 1.10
